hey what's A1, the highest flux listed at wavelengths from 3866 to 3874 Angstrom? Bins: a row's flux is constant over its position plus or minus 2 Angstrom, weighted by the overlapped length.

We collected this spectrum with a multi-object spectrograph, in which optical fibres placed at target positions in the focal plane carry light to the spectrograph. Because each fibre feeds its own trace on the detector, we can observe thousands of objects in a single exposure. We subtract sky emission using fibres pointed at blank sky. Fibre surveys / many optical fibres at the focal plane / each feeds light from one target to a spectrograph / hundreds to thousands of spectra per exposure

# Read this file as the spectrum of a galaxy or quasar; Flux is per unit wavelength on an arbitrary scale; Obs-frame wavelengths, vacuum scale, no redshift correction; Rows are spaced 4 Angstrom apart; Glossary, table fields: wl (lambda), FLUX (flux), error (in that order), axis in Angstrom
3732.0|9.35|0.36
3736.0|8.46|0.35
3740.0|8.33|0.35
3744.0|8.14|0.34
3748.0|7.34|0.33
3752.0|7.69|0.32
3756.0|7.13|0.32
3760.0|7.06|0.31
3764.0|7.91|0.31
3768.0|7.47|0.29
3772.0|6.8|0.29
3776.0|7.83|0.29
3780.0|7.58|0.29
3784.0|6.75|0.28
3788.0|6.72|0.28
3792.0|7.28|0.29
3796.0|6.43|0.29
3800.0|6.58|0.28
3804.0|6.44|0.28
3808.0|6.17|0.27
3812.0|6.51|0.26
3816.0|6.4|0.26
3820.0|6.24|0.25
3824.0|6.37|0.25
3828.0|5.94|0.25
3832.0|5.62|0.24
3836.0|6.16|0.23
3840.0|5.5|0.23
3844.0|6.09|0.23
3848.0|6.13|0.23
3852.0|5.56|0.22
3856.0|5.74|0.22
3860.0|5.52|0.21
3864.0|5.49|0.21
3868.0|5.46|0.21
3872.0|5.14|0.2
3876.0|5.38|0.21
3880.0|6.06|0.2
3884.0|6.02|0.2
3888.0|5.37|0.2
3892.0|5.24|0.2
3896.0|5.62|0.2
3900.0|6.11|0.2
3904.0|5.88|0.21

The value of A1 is 5.46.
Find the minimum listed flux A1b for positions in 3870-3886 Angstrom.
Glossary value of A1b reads 5.14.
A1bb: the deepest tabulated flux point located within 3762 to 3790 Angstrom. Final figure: 6.72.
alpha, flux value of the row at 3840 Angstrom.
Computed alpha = 5.5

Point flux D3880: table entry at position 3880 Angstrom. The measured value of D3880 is 6.06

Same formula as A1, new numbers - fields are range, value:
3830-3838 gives 6.16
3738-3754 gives 8.33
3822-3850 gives 6.37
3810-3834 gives 6.51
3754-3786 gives 7.91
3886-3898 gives 5.62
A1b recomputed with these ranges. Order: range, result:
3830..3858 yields 5.5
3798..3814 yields 6.17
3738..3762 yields 7.06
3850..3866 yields 5.49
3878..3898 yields 5.24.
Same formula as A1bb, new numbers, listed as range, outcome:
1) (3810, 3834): 5.62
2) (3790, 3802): 6.43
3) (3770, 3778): 6.8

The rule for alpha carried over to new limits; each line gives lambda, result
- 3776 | 7.83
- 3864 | 5.49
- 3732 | 9.35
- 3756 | 7.13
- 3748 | 7.34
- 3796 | 6.43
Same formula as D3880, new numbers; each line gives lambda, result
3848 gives 6.13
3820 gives 6.24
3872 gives 5.14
